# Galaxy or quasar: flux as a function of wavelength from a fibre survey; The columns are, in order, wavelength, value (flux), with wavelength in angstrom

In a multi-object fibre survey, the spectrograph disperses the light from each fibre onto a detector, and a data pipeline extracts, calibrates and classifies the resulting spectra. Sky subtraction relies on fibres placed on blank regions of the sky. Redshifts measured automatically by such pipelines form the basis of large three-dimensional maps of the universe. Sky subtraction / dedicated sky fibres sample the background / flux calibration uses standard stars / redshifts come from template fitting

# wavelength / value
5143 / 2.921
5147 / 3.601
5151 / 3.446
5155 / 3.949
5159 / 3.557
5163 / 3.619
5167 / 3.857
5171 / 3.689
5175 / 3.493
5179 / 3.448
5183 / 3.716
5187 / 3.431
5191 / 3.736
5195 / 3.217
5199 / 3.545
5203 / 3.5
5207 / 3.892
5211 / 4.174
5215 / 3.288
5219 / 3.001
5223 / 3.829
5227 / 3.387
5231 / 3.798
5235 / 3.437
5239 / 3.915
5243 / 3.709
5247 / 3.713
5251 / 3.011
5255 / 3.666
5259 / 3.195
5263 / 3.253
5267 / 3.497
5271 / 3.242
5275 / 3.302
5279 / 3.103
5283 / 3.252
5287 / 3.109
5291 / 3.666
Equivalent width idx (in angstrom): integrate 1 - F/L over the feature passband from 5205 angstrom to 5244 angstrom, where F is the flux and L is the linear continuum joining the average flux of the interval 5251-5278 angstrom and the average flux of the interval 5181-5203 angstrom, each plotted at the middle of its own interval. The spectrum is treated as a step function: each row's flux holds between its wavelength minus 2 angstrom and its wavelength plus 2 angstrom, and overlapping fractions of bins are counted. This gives -2.3 angstrom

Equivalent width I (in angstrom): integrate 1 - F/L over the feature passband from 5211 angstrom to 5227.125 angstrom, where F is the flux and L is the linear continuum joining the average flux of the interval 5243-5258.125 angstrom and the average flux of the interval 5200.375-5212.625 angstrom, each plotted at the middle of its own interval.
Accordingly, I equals 1.1 angstrom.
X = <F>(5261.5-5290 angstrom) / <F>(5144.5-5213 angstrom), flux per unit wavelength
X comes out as 0.9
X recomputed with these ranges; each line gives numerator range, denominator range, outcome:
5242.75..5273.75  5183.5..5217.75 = 0.94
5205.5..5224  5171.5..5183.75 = 1.02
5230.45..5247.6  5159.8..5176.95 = 1.01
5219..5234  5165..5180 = 0.98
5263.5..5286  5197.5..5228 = 0.91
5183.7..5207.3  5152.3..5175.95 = 0.96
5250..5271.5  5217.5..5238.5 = 0.94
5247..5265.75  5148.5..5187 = 0.92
